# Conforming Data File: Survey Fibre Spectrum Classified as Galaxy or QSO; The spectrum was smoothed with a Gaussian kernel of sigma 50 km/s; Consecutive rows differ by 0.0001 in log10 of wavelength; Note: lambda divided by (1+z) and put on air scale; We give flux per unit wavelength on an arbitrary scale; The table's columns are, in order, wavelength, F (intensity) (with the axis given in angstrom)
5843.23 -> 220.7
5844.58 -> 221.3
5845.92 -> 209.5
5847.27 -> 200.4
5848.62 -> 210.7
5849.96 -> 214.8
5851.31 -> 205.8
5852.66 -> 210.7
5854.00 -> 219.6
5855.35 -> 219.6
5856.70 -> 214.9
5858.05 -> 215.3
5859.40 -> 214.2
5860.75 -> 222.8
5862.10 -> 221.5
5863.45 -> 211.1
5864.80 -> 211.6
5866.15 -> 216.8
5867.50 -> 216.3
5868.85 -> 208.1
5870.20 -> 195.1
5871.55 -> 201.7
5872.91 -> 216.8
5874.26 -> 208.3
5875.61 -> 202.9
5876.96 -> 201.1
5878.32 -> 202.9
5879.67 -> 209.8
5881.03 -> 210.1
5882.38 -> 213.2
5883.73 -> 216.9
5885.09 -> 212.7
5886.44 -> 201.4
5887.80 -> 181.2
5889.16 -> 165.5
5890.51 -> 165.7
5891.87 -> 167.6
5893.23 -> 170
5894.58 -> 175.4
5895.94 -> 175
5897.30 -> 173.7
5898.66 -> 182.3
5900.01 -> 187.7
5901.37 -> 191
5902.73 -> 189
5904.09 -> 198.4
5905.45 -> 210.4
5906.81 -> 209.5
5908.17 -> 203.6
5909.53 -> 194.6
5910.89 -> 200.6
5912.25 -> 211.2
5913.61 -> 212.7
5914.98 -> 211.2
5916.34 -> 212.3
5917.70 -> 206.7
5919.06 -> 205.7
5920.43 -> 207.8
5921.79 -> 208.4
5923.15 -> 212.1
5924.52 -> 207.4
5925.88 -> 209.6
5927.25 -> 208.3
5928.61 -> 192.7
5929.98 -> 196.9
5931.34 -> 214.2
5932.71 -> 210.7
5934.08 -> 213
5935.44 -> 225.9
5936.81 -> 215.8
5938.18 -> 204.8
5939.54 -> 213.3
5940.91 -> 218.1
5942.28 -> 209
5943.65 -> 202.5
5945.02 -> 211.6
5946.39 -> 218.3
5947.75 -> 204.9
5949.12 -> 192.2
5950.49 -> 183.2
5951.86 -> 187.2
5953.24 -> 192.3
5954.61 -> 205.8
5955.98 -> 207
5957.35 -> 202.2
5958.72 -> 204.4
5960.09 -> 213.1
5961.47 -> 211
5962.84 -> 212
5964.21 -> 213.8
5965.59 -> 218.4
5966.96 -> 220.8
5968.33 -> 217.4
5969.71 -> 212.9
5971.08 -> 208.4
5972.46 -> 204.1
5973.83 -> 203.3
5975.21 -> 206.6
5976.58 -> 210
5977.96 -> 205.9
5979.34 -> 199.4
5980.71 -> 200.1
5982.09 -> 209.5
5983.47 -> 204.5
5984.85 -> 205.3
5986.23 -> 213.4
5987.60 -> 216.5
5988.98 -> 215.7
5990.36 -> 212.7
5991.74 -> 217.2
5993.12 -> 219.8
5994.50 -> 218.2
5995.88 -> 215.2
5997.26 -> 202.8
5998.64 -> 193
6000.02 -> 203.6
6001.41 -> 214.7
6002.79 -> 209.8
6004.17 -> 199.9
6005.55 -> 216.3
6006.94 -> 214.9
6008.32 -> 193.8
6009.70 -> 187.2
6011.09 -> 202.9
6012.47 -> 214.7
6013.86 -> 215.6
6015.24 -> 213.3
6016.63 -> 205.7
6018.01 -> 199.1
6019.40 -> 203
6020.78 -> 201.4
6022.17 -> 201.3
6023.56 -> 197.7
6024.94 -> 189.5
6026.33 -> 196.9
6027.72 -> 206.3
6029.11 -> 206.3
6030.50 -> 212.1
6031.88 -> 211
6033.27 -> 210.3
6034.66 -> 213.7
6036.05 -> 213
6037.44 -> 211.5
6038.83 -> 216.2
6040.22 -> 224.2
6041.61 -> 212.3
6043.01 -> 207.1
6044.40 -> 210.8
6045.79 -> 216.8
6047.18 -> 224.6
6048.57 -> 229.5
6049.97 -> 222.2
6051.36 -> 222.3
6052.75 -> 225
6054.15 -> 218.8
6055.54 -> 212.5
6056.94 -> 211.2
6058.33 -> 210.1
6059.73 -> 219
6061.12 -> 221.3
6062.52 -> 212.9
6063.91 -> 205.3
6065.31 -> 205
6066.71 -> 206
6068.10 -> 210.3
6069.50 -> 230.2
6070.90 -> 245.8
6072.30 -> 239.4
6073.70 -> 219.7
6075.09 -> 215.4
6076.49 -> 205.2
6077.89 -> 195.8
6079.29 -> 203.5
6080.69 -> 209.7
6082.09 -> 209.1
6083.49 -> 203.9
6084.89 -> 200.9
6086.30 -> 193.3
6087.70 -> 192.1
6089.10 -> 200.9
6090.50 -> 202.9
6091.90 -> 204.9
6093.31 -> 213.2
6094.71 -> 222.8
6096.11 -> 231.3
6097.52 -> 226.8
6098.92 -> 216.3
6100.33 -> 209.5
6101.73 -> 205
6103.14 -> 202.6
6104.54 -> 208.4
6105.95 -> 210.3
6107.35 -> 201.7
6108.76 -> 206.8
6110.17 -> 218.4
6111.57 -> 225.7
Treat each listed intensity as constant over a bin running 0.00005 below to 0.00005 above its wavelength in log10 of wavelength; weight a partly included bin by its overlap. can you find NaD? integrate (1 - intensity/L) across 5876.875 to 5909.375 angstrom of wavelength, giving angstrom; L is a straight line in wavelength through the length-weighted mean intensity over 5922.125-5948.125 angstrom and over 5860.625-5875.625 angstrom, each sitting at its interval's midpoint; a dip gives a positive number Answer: 2.9 angstrom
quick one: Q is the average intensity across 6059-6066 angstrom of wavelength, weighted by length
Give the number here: 213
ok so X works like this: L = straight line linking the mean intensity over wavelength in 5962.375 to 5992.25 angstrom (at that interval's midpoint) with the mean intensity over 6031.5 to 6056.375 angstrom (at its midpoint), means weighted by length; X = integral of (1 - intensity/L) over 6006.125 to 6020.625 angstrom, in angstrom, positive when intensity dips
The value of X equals 0.60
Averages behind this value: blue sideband 210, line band 205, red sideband 217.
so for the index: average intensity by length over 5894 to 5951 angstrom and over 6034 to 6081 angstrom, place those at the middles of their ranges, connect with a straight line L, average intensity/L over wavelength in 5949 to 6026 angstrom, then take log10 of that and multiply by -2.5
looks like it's 0.015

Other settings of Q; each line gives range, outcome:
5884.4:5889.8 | 190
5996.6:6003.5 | 205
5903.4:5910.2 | 203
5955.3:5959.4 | 205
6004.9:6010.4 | 203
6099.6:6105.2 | 206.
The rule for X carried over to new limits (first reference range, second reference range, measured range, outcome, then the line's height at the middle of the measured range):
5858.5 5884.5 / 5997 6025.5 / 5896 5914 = 1.10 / 209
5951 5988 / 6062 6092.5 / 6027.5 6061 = -1.05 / 209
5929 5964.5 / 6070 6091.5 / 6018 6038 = 0.32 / 208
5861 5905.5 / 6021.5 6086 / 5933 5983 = -0.89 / 204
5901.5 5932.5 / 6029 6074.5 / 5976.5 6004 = 0.33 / 212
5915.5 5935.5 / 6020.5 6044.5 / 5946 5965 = 0.45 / 208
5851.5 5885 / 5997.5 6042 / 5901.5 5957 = 1.00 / 210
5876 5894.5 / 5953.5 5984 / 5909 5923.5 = -0.63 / 199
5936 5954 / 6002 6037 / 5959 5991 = -0.84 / 205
